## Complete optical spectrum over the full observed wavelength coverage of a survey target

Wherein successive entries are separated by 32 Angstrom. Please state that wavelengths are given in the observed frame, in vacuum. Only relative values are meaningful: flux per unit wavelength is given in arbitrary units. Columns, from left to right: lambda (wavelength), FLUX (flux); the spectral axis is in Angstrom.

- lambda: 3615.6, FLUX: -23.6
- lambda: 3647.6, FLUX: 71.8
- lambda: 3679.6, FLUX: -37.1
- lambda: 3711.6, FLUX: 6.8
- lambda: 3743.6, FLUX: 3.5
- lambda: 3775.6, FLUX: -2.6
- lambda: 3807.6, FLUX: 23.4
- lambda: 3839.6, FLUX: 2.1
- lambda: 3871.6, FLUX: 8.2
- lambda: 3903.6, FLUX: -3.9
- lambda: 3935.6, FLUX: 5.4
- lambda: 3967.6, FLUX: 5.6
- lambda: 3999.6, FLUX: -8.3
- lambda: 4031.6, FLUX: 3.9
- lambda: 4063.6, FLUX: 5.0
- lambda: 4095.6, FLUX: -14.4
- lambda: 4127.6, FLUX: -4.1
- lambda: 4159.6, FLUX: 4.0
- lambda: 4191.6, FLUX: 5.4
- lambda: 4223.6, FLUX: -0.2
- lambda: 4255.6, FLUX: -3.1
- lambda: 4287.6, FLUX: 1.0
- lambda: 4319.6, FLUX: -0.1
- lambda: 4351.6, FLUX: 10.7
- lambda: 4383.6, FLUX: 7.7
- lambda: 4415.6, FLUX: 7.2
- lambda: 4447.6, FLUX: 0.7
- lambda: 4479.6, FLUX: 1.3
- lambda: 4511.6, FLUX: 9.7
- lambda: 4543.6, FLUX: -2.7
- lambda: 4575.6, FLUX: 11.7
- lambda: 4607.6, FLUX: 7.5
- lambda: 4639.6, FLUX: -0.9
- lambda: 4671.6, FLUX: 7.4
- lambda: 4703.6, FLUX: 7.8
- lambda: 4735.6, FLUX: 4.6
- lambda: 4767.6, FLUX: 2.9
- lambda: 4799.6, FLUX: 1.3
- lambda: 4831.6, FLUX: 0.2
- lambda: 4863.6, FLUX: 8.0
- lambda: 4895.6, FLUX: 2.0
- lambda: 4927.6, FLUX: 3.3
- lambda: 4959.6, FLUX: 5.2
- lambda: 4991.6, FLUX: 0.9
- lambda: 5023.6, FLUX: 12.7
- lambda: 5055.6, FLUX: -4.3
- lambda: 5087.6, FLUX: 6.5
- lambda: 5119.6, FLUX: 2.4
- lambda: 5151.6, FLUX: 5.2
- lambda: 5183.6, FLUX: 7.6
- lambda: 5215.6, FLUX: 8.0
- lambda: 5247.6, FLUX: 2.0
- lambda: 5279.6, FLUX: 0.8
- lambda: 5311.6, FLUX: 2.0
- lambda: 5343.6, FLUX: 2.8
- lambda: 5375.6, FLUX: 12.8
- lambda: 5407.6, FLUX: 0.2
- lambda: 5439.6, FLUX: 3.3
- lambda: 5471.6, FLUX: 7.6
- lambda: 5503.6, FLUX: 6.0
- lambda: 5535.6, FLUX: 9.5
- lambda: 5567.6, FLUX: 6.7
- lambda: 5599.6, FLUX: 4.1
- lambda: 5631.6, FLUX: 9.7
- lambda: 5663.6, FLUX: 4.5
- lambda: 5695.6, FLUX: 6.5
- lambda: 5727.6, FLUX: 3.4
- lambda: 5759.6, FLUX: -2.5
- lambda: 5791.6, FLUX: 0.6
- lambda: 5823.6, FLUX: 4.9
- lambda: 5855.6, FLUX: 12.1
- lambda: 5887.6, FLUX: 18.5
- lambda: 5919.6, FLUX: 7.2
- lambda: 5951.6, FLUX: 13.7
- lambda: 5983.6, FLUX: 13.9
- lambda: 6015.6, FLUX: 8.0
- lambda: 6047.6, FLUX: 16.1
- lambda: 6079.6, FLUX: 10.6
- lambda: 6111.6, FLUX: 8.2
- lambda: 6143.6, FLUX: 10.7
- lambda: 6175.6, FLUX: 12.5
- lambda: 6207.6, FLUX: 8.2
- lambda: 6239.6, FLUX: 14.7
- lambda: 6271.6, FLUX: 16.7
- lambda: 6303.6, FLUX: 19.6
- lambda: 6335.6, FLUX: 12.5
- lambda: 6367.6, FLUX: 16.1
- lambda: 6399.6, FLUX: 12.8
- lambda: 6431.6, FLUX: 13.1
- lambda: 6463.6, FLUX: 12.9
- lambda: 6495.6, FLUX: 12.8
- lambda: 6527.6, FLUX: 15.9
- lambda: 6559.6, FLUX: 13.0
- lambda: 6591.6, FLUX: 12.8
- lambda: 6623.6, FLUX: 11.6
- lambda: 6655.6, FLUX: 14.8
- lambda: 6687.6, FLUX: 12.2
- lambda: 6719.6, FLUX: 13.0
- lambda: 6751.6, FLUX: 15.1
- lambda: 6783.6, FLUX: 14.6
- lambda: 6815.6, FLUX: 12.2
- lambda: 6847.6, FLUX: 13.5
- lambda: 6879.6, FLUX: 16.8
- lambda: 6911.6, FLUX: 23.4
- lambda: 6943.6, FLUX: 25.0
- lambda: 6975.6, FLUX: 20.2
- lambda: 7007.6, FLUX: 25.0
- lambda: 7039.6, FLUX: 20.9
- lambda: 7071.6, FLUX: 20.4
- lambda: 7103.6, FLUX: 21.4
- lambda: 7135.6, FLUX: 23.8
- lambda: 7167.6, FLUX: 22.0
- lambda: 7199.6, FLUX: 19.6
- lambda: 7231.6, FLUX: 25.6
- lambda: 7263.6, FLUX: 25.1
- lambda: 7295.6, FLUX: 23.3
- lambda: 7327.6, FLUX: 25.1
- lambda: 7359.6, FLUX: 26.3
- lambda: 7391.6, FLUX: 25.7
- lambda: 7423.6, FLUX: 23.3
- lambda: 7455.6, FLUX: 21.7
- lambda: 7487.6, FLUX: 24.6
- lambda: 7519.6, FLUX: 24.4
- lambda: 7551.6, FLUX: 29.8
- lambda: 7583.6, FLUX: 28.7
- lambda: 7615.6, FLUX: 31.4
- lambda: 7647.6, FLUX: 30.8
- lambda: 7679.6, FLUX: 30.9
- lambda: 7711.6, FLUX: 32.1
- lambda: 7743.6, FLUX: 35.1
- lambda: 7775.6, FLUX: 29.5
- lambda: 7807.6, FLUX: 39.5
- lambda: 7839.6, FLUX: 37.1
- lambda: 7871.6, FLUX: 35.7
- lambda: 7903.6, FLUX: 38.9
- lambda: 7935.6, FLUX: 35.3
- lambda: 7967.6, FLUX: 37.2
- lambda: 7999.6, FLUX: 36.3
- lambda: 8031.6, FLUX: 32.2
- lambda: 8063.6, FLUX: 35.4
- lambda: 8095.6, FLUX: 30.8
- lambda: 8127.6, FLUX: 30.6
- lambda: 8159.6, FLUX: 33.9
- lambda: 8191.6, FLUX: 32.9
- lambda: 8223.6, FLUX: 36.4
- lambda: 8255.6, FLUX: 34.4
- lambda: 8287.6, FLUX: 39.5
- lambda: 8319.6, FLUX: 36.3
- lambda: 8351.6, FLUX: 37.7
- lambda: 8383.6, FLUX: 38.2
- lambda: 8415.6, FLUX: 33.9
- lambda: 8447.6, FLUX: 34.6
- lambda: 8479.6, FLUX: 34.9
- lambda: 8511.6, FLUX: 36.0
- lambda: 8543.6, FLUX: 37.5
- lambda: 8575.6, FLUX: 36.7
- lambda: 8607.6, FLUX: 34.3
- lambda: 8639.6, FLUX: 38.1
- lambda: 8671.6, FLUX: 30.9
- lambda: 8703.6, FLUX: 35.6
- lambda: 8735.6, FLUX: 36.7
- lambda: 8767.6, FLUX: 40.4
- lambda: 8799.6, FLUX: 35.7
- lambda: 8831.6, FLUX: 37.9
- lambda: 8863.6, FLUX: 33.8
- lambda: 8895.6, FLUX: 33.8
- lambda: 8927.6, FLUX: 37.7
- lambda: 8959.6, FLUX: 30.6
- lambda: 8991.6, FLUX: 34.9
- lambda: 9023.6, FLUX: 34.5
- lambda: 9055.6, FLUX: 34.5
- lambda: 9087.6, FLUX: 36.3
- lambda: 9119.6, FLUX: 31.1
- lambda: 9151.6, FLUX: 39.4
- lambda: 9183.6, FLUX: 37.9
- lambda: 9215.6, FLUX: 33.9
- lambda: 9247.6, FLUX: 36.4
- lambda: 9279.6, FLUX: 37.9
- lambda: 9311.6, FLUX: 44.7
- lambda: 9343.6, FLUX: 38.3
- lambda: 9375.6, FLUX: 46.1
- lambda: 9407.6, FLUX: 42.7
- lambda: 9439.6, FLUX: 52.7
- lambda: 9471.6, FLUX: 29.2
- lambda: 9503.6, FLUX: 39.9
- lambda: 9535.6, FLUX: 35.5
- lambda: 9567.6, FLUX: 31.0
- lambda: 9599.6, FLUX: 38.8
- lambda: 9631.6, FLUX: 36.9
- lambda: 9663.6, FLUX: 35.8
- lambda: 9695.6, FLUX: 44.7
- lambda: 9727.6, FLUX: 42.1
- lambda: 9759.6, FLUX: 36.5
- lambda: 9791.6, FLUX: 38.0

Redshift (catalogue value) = 0.730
